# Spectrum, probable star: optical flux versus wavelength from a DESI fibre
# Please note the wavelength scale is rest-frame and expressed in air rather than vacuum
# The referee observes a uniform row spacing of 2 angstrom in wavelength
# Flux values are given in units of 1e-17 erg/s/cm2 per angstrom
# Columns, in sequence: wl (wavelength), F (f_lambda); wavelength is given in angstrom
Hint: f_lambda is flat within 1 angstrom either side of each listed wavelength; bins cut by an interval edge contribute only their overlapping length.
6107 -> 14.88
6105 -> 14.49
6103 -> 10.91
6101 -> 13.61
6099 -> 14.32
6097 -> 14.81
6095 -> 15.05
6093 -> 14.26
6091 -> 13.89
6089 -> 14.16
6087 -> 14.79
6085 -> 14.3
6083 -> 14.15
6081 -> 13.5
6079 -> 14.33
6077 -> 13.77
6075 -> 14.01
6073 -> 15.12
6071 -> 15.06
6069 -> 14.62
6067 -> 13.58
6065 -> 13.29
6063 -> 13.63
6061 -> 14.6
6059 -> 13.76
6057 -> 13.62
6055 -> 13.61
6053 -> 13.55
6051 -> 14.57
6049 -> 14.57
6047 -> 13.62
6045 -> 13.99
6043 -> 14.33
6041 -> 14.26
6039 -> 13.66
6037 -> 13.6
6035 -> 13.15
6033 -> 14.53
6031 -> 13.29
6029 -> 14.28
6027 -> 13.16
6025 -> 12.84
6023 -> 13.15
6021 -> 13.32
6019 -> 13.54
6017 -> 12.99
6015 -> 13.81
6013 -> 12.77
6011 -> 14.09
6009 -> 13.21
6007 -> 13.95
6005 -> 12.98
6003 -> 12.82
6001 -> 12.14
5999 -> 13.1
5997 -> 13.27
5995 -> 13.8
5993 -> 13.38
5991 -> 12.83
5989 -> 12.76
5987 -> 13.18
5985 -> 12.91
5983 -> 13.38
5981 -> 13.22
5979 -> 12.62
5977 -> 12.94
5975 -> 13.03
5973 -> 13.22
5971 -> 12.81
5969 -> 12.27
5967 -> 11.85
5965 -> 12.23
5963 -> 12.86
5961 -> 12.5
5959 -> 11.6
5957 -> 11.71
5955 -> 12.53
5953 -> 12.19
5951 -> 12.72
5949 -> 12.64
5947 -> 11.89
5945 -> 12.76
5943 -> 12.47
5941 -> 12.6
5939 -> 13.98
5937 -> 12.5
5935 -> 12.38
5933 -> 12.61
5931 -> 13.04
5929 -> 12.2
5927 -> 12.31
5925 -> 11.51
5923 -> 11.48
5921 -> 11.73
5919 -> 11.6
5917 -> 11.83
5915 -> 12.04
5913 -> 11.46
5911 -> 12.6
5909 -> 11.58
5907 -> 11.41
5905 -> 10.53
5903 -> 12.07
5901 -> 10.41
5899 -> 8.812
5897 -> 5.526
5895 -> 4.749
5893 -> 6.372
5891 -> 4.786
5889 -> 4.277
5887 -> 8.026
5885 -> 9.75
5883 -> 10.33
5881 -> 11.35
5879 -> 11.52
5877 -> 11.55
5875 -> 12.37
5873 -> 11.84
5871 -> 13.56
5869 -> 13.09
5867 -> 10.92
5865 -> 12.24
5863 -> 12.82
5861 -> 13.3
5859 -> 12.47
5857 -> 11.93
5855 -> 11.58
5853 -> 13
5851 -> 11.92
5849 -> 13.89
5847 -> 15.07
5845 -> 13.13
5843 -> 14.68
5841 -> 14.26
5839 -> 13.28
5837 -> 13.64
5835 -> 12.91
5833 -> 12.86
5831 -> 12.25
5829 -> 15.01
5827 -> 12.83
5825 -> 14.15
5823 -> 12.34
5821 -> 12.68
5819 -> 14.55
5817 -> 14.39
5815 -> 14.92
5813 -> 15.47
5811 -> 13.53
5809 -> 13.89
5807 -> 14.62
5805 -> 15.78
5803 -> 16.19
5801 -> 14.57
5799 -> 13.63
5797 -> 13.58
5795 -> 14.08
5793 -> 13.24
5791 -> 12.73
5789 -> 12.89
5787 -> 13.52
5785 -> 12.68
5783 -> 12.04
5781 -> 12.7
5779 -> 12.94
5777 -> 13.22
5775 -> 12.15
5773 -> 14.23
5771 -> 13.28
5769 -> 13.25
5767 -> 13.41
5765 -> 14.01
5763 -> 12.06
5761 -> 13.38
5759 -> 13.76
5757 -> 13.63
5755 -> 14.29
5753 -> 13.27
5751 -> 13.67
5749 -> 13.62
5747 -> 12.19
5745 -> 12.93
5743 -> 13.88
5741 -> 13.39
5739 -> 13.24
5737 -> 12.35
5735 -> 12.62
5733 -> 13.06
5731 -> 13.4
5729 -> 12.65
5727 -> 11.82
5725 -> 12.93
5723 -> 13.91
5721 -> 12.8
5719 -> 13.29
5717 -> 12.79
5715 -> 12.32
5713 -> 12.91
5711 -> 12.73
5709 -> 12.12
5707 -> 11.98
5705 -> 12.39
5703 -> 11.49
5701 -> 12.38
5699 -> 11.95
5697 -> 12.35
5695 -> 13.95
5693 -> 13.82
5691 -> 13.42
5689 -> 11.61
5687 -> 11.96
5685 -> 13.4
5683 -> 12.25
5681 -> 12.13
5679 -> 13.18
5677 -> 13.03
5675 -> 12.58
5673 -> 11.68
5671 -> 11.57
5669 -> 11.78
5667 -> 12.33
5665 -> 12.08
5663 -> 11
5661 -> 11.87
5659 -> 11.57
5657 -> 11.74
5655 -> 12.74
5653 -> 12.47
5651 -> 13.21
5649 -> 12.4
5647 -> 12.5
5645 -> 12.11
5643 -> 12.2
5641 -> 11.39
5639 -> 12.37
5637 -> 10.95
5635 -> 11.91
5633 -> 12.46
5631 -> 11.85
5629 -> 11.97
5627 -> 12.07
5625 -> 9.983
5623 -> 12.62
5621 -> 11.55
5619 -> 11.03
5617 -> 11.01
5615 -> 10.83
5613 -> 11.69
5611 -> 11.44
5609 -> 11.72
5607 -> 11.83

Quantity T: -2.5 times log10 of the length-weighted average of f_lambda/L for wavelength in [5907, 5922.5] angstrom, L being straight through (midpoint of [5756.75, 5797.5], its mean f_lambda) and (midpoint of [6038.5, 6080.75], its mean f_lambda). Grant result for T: 0.16 mag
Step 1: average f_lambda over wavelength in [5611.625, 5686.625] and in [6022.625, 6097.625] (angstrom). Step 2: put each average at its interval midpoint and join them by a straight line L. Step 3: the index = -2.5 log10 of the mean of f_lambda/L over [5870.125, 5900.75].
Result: 0.41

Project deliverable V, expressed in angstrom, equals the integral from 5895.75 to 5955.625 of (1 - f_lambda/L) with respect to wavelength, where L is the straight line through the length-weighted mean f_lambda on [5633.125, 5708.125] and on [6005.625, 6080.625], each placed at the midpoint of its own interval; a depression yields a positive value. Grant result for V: 7.1 angstrom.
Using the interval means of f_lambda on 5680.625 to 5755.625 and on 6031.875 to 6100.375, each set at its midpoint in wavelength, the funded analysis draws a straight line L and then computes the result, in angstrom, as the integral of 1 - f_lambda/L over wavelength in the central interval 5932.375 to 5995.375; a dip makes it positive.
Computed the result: 4.80 angstrom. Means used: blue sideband 12.8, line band 12.7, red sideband 14.1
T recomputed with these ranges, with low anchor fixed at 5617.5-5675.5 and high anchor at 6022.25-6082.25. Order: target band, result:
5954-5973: 0.10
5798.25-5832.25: -0.11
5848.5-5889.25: 0.12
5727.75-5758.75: -0.07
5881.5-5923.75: 0.34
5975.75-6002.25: 0.05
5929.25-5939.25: 0.05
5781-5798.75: -0.04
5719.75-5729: -0.05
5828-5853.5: -0.06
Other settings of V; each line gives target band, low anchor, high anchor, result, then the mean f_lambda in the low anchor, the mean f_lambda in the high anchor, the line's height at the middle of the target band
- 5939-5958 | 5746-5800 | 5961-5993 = 0.6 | 13.2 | 12.8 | 12.9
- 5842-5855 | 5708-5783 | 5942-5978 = -0.7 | 13.1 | 12.5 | 12.8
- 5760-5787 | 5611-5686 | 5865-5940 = -3.9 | 12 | 10.8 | 11.4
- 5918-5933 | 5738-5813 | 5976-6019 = 1.4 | 13.5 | 13.2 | 13.3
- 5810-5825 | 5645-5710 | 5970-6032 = -1.5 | 12.3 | 13.2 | 12.7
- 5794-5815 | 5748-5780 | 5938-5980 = -2.1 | 13.4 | 12.5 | 13.2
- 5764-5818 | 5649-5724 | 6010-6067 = -3.8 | 12.5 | 13.7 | 12.8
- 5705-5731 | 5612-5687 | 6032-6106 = -0.8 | 12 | 14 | 12.3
